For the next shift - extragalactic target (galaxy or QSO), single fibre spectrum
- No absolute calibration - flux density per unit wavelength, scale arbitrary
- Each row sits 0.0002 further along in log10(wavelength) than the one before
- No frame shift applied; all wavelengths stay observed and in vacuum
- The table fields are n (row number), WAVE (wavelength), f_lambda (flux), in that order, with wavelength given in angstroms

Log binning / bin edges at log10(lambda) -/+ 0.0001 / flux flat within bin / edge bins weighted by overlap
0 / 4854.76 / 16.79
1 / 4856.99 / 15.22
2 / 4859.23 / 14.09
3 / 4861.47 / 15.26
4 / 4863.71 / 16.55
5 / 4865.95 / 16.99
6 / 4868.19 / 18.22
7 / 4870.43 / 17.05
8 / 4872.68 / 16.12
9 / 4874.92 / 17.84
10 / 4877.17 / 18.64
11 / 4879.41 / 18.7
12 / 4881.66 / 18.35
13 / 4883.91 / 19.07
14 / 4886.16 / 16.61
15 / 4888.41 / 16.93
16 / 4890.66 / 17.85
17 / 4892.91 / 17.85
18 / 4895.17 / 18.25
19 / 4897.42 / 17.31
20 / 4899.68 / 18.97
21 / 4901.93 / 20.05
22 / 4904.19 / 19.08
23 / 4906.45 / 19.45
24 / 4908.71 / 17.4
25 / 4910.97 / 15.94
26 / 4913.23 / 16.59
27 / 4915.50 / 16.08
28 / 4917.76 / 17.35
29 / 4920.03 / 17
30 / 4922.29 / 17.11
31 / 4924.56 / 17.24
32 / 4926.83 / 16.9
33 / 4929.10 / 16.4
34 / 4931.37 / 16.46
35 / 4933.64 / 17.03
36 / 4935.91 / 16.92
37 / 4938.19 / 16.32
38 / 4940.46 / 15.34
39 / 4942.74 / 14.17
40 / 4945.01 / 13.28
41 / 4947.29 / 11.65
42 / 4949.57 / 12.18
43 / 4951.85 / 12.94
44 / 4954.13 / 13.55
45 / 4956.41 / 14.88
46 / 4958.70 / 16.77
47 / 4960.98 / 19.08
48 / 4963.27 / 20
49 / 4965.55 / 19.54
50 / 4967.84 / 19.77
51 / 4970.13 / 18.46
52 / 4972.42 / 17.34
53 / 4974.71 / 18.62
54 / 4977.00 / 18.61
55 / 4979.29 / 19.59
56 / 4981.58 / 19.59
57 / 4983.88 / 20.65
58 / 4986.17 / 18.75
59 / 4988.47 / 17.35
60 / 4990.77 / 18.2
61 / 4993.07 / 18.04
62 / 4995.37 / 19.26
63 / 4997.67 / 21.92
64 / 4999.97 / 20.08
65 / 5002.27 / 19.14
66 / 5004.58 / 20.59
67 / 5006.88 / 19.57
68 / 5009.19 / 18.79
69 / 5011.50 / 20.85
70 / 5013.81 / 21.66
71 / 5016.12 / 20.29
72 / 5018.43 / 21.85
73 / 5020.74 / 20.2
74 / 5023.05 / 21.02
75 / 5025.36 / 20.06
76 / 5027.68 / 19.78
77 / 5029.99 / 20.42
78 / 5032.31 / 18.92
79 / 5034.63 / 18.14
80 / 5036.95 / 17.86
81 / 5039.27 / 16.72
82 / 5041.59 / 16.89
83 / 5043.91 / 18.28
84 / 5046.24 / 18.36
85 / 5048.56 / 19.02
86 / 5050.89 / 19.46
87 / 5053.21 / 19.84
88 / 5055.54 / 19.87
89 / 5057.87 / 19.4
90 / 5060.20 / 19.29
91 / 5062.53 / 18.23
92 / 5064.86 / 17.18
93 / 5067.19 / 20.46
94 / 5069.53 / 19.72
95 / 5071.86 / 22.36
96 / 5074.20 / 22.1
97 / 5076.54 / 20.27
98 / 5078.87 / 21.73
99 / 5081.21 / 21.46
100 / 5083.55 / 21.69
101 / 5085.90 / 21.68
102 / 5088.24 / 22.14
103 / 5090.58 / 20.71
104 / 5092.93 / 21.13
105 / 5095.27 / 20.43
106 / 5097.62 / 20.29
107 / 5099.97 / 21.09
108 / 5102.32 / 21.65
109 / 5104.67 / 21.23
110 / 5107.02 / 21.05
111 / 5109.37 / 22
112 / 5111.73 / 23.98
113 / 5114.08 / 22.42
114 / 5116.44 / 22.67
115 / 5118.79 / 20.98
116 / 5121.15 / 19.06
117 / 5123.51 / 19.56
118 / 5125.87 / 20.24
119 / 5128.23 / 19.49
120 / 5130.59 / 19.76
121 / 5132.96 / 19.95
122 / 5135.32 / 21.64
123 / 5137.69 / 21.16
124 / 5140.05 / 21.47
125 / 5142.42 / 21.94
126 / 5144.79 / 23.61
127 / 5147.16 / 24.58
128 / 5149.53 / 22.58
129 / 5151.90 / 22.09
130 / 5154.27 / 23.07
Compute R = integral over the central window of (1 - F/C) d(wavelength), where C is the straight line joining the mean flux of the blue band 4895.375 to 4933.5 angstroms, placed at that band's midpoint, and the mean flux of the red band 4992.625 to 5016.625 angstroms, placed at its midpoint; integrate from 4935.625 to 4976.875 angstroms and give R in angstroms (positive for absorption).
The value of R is 5.51 angstroms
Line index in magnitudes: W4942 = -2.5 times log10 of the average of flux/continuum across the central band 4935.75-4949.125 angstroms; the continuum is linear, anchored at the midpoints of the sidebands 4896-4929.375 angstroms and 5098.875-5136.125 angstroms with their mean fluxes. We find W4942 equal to 0.25 mag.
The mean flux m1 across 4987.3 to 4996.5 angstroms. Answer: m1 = 18.2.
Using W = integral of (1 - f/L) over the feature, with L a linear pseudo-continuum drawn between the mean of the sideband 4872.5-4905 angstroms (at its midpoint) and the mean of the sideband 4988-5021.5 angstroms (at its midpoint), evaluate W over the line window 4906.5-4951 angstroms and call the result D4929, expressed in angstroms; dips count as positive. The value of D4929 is 6.7 angstroms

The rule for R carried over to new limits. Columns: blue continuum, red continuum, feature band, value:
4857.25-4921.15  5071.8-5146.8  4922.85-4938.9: 1.24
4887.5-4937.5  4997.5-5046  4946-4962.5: 3.37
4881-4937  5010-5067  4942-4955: 3.71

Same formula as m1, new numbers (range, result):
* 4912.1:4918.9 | 16.7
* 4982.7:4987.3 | 19.7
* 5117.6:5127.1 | 20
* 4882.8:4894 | 17.7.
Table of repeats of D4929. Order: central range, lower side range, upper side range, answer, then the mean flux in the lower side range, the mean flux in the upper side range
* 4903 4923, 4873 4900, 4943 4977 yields 0.02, 17.9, 16.3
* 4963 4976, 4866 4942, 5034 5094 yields -0.34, 17.4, 19.8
